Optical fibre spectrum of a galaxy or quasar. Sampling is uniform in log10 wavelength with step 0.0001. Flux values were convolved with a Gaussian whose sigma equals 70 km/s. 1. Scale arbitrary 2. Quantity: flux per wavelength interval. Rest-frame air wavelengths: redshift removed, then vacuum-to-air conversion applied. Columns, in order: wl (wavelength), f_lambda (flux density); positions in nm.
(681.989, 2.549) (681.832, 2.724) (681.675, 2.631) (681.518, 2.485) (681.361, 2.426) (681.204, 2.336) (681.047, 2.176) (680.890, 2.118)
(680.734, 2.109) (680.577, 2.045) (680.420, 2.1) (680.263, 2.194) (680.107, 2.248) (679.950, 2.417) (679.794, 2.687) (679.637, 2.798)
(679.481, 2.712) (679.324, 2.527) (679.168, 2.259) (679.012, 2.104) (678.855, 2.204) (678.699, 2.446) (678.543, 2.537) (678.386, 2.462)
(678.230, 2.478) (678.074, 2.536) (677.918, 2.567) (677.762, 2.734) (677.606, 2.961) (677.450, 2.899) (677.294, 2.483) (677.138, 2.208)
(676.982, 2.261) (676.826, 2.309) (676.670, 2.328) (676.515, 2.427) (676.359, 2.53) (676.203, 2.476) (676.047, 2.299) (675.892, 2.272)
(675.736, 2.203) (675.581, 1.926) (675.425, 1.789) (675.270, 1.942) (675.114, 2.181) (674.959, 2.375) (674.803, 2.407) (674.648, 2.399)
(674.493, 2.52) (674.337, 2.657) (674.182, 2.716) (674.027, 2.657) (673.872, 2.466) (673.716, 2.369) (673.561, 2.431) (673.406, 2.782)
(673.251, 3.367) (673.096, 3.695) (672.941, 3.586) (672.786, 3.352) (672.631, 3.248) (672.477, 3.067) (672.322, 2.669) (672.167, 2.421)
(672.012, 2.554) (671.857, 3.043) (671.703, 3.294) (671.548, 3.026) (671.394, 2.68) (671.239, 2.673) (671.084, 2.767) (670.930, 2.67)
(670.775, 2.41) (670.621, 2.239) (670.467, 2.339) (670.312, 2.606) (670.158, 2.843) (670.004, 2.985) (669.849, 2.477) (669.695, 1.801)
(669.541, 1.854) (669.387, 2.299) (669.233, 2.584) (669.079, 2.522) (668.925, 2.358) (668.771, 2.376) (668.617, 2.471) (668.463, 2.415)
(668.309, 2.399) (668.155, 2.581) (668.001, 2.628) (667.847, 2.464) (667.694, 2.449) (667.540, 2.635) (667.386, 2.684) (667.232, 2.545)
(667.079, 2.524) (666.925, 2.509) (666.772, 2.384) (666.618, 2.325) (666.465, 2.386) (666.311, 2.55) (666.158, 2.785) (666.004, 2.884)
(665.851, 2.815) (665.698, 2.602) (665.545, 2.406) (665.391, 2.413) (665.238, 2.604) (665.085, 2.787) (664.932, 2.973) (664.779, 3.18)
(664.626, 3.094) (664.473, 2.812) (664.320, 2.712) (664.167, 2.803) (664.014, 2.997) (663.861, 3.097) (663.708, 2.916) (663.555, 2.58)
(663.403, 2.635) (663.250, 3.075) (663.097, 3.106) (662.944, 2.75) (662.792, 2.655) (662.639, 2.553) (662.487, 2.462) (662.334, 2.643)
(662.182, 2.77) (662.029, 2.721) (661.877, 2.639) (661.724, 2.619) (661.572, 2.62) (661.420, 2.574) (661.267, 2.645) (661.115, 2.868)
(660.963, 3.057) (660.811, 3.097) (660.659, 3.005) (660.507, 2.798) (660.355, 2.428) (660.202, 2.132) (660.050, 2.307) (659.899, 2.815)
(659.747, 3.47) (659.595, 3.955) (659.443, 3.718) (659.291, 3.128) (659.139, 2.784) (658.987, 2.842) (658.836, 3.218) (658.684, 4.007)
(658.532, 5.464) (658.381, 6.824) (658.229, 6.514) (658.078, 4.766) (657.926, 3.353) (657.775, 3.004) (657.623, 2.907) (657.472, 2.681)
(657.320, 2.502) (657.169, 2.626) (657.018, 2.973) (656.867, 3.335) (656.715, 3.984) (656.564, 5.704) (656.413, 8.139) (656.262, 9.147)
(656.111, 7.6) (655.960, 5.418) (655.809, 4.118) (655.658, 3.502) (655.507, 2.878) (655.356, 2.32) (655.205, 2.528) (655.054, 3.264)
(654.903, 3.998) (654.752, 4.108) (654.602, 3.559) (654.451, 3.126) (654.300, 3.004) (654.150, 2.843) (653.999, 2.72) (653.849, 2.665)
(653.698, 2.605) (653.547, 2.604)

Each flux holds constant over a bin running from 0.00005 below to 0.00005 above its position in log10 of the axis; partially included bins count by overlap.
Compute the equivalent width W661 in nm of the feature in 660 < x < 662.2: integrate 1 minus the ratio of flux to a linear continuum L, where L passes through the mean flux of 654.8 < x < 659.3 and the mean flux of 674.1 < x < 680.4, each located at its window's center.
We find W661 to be 0.66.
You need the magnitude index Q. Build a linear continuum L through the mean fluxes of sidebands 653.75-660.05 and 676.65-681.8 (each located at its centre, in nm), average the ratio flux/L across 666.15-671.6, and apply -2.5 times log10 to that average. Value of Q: 0.24 mag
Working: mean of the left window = 3.92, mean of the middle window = 2.5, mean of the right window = 2.42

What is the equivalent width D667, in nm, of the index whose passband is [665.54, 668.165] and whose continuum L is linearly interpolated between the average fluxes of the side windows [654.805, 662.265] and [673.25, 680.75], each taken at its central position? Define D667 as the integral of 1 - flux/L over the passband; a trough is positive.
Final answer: 0.453 nm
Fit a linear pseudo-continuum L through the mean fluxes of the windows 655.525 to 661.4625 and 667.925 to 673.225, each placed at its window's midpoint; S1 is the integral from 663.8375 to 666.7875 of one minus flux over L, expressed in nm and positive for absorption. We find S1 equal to 0.437 nm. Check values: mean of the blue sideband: 3.88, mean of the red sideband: 2.68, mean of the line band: 2.73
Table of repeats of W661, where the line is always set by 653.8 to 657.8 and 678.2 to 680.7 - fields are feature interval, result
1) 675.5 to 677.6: 0.154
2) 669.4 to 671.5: 0.330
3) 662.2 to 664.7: 0.440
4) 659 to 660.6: 0.304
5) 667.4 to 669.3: 0.366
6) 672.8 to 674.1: -0.081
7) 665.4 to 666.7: 0.263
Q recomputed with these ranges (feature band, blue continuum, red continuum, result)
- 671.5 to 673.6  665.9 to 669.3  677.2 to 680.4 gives -0.21 mag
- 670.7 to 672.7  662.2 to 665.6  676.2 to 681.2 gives -0.09 mag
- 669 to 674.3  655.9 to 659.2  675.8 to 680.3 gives 0.14 mag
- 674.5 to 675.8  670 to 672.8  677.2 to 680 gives 0.22 mag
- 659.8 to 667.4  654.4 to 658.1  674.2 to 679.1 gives 0.26 mag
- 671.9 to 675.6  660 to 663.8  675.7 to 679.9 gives -0.05 mag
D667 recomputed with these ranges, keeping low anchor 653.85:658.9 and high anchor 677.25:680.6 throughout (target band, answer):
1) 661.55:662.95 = 0.40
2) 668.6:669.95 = 0.37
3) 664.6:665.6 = 0.20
